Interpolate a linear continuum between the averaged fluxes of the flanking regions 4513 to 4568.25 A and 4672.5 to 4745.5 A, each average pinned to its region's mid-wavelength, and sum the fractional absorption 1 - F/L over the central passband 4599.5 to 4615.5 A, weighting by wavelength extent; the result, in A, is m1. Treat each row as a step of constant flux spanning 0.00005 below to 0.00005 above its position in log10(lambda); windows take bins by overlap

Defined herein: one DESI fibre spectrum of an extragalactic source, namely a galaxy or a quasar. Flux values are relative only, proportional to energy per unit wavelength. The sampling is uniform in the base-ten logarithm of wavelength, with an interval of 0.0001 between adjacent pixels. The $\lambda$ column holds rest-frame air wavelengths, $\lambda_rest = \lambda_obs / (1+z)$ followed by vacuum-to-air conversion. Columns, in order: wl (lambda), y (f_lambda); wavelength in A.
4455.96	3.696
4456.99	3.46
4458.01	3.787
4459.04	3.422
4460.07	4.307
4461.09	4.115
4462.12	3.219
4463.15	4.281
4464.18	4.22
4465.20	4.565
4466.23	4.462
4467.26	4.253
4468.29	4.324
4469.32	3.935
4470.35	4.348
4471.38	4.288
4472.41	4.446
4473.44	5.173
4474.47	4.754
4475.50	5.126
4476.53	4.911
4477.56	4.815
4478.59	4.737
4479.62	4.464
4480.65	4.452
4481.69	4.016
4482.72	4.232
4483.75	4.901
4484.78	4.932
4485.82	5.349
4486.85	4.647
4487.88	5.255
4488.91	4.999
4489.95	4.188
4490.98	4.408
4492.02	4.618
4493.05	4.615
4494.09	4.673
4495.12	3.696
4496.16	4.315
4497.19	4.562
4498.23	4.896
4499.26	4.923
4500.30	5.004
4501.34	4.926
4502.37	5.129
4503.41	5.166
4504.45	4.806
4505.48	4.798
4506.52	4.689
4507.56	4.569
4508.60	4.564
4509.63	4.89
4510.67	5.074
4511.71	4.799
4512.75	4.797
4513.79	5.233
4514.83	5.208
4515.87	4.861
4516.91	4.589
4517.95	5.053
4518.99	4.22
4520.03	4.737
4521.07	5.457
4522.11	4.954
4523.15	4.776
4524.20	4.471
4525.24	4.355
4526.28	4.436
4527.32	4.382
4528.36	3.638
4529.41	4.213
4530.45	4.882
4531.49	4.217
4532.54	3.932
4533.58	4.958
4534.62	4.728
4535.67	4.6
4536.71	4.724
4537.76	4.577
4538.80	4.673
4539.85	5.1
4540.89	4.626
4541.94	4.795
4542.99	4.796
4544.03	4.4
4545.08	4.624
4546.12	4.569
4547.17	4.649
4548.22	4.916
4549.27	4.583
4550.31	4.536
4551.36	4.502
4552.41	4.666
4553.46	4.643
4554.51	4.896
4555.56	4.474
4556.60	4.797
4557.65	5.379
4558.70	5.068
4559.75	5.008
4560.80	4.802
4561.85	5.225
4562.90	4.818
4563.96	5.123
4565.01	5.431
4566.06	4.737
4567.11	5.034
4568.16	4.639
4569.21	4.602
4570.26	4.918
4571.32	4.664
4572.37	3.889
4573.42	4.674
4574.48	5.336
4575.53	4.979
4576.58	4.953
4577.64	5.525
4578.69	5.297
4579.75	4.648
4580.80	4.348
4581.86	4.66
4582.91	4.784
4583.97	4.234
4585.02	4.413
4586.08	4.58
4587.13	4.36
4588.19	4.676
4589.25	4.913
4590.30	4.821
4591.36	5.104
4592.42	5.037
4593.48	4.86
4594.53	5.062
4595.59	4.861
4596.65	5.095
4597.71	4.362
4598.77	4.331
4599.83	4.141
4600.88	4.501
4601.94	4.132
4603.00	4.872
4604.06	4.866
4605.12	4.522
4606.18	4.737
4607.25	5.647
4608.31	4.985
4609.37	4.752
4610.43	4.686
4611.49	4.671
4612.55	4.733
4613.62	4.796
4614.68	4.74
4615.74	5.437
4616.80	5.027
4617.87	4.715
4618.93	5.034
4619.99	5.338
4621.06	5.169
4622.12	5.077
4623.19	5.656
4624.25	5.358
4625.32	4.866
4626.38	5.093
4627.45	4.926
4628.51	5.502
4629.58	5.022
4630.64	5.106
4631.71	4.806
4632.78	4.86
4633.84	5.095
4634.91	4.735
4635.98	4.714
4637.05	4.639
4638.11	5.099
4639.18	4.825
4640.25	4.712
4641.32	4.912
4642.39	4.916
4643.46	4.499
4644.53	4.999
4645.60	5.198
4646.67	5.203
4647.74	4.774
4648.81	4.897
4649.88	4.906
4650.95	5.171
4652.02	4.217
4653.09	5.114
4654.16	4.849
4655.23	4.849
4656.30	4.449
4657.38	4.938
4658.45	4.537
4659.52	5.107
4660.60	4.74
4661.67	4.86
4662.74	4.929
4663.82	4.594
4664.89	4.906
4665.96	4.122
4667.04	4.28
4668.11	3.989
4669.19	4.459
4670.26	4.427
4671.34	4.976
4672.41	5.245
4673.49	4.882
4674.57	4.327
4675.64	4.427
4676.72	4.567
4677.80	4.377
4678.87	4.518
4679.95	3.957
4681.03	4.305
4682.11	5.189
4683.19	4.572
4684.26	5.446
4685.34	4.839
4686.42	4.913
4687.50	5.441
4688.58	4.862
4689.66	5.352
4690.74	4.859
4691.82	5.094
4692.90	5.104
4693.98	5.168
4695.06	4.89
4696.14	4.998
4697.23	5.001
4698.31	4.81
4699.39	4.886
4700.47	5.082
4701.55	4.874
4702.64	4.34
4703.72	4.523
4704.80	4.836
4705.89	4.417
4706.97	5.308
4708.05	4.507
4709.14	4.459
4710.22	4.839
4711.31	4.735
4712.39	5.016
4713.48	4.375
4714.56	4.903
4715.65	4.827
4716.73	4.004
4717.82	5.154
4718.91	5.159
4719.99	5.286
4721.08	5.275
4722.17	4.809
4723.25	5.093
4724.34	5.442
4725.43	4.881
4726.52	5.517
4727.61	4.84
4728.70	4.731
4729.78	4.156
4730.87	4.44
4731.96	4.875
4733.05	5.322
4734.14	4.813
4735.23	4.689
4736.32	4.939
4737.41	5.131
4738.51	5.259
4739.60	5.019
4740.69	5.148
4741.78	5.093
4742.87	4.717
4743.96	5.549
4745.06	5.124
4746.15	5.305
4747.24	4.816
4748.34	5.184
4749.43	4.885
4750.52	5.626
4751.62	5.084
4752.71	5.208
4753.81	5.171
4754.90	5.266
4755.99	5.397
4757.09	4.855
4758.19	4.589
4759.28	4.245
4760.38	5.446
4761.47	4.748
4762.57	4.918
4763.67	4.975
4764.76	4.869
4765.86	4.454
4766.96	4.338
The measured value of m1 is 0.2 A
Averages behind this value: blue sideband 4.73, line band 4.74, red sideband 4.87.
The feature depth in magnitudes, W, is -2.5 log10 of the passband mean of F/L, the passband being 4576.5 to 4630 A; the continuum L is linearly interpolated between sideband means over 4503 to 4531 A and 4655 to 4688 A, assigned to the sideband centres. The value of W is -0.04 mag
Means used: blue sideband 4.72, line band 4.86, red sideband 4.68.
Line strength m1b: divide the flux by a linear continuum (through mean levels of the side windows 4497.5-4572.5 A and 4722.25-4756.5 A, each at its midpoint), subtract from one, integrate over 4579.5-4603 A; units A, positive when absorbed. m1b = 1.0 A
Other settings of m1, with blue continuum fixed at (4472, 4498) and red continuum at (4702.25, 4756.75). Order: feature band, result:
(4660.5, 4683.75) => 1.5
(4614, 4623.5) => -0.6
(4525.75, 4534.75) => 0.7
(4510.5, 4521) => -0.4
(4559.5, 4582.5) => -0.6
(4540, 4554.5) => 0.2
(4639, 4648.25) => -0.1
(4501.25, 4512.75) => -0.4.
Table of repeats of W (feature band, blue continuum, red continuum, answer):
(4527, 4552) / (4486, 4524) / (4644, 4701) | 0.051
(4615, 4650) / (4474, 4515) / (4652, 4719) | -0.055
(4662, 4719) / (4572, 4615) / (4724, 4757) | 0.043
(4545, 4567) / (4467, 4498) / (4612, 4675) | -0.028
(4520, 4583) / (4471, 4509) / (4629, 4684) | -0.003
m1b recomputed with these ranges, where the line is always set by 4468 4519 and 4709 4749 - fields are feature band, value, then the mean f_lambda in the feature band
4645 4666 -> 0.18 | 4.84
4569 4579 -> -0.19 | 4.88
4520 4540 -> 0.73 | 4.58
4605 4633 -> -1.04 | 5.02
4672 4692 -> 0.46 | 4.79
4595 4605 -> 0.51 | 4.57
